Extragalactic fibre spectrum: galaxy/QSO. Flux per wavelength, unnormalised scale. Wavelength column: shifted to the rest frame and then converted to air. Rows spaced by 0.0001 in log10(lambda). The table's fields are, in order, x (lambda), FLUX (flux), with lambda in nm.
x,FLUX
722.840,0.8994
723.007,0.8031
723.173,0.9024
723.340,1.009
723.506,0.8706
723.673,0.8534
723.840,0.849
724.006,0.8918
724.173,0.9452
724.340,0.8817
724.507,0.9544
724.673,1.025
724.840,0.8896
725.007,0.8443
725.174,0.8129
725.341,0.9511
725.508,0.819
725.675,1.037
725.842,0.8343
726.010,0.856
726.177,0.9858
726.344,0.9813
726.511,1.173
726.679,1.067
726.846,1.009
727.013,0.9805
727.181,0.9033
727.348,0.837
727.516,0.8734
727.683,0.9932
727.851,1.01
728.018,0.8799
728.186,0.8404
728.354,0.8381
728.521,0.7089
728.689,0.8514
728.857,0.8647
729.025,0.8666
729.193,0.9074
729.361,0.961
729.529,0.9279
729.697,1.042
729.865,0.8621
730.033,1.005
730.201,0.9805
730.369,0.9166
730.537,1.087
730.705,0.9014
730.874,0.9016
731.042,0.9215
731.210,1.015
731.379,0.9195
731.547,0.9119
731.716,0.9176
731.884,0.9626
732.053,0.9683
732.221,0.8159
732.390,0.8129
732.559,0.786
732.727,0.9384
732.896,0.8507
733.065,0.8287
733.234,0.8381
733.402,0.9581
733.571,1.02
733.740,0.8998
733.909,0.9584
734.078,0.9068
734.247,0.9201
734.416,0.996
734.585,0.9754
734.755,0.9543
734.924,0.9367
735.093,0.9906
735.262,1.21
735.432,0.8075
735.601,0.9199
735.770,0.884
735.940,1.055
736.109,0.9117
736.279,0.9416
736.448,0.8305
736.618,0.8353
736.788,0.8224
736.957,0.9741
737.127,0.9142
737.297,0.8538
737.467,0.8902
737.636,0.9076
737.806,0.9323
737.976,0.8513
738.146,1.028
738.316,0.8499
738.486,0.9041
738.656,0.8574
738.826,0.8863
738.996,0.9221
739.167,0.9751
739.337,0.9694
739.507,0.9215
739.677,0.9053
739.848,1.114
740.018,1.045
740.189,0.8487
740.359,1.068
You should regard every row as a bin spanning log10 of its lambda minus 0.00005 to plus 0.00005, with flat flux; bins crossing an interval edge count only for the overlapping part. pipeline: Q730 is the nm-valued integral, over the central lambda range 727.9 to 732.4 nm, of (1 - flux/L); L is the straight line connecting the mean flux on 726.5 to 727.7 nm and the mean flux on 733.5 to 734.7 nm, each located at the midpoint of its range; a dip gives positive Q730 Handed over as 0.22 nm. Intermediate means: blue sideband 0.967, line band 0.913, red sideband 0.953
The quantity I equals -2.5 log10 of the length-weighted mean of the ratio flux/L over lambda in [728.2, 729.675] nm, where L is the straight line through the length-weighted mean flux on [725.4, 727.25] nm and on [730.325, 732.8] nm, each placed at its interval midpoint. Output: 0.09 mag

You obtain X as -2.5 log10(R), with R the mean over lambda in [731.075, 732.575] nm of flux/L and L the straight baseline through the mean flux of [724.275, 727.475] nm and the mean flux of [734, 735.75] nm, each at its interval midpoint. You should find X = 0.05 mag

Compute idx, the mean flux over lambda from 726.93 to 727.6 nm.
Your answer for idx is 0.898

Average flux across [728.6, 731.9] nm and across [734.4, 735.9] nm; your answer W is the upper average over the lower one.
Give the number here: 1.0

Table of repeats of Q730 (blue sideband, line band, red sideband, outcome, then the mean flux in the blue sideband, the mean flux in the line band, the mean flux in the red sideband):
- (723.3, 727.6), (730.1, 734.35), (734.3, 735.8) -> 0.162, 0.928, 0.918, 0.966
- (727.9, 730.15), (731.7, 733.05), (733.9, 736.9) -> 0.056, 0.892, 0.877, 0.936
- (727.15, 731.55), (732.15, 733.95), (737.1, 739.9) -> 0.072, 0.916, 0.881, 0.92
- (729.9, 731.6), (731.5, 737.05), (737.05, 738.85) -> 0.043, 0.954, 0.919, 0.898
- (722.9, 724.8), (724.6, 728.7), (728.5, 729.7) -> -0.104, 0.907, 0.921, 0.89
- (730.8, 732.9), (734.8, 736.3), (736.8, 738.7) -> -0.098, 0.904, 0.963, 0.904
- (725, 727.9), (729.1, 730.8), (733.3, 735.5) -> -0.009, 0.944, 0.958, 0.964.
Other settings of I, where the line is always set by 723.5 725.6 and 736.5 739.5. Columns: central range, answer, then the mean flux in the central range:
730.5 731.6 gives -0.06 mag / 0.946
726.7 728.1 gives -0.06 mag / 0.942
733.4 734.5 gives -0.06 mag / 0.951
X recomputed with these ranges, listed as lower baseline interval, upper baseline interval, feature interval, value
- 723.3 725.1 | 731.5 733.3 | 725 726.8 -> -0.05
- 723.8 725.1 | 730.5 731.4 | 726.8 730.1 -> 0.04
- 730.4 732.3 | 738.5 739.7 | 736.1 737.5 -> 0.05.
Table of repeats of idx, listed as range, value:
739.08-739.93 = 0.976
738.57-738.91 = 0.872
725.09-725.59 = 0.861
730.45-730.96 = 0.963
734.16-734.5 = 0.958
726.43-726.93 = 1.08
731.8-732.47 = 0.89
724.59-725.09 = 0.92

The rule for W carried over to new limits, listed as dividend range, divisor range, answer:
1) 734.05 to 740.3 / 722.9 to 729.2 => 1.02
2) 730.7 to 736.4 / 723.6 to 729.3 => 1.02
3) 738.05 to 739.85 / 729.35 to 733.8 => 1.01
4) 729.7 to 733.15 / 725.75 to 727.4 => 0.95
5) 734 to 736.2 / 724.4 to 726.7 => 1.02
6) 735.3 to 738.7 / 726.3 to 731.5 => 0.97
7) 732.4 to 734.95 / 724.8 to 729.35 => 1.00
